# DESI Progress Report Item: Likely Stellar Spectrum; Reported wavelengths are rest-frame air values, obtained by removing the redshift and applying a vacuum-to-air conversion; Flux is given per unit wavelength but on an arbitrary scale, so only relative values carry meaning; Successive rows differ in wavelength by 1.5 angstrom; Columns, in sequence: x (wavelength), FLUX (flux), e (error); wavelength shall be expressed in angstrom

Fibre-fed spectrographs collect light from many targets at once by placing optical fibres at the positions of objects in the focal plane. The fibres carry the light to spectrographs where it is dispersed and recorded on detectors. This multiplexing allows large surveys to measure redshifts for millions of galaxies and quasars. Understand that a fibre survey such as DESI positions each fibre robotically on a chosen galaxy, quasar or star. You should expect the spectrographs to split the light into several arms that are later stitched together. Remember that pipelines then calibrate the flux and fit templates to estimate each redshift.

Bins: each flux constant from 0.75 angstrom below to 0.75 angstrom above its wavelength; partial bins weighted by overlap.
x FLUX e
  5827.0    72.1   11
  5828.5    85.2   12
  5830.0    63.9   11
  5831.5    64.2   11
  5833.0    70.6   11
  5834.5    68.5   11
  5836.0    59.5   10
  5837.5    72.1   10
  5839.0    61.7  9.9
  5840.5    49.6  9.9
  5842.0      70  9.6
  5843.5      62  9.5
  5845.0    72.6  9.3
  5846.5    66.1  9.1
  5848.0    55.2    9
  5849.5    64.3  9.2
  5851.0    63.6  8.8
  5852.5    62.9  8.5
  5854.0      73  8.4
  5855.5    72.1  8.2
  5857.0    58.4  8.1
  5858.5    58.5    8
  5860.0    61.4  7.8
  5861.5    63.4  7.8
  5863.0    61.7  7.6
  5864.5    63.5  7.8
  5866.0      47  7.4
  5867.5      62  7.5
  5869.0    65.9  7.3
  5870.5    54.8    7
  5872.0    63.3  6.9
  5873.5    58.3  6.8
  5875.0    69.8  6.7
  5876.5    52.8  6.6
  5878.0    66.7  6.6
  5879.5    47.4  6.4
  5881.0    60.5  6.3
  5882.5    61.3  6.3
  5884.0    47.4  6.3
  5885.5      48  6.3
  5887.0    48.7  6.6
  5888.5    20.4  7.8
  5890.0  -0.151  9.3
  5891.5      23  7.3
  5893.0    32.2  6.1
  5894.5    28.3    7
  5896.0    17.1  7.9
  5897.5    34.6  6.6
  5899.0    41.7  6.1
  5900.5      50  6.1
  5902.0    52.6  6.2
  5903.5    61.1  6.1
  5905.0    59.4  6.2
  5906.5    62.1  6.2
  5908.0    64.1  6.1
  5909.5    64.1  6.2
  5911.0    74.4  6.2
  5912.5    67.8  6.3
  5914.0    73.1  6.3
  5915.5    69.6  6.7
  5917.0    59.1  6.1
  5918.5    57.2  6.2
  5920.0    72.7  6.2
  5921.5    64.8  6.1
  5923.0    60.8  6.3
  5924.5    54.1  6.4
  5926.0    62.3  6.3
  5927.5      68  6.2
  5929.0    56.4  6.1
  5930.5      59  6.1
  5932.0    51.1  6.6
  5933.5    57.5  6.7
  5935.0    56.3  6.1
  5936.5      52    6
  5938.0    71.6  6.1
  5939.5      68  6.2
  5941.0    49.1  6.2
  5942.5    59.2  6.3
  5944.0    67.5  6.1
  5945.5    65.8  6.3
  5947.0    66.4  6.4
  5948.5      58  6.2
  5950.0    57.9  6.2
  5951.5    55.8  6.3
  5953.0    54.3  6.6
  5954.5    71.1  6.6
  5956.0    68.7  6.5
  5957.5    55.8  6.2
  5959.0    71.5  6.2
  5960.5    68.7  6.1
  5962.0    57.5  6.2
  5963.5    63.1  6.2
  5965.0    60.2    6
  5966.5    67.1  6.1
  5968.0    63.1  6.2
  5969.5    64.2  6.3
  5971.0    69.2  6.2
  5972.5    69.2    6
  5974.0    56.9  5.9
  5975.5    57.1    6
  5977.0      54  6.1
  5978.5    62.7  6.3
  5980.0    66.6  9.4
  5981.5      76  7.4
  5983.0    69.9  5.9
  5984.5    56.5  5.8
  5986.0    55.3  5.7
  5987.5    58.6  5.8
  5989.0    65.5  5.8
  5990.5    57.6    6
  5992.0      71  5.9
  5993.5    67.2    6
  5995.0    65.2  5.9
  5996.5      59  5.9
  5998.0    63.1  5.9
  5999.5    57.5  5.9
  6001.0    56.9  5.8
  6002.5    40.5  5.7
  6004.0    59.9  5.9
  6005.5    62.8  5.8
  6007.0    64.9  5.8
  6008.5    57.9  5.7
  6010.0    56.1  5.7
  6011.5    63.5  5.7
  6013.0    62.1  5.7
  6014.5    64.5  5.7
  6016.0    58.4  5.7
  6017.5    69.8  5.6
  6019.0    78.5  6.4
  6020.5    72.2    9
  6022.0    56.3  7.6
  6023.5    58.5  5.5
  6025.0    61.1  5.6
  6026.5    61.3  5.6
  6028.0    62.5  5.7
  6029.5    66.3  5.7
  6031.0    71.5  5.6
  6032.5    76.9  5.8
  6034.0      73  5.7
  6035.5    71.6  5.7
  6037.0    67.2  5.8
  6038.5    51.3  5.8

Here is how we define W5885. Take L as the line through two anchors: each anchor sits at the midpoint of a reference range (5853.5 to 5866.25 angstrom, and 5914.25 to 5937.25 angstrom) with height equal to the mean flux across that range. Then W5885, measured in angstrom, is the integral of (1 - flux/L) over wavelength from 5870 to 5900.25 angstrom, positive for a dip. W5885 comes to 8.8 angstrom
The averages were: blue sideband 62.5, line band 43.8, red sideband 60.3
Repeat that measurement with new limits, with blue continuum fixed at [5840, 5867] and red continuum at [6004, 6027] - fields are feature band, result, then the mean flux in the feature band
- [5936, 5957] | 0.3 angstrom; 61.9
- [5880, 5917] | 8.4 angstrom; 48.6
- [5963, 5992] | 0.0 angstrom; 63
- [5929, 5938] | 0.9 angstrom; 56.7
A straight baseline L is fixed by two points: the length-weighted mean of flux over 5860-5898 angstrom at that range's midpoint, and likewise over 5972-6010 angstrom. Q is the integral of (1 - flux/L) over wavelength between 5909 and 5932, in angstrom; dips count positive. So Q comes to -4.7 angstrom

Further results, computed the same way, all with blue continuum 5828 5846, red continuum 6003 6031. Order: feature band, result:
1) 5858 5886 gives 3.0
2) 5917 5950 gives 2.0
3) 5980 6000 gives 0.1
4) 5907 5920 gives -0.3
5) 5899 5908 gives 1.2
